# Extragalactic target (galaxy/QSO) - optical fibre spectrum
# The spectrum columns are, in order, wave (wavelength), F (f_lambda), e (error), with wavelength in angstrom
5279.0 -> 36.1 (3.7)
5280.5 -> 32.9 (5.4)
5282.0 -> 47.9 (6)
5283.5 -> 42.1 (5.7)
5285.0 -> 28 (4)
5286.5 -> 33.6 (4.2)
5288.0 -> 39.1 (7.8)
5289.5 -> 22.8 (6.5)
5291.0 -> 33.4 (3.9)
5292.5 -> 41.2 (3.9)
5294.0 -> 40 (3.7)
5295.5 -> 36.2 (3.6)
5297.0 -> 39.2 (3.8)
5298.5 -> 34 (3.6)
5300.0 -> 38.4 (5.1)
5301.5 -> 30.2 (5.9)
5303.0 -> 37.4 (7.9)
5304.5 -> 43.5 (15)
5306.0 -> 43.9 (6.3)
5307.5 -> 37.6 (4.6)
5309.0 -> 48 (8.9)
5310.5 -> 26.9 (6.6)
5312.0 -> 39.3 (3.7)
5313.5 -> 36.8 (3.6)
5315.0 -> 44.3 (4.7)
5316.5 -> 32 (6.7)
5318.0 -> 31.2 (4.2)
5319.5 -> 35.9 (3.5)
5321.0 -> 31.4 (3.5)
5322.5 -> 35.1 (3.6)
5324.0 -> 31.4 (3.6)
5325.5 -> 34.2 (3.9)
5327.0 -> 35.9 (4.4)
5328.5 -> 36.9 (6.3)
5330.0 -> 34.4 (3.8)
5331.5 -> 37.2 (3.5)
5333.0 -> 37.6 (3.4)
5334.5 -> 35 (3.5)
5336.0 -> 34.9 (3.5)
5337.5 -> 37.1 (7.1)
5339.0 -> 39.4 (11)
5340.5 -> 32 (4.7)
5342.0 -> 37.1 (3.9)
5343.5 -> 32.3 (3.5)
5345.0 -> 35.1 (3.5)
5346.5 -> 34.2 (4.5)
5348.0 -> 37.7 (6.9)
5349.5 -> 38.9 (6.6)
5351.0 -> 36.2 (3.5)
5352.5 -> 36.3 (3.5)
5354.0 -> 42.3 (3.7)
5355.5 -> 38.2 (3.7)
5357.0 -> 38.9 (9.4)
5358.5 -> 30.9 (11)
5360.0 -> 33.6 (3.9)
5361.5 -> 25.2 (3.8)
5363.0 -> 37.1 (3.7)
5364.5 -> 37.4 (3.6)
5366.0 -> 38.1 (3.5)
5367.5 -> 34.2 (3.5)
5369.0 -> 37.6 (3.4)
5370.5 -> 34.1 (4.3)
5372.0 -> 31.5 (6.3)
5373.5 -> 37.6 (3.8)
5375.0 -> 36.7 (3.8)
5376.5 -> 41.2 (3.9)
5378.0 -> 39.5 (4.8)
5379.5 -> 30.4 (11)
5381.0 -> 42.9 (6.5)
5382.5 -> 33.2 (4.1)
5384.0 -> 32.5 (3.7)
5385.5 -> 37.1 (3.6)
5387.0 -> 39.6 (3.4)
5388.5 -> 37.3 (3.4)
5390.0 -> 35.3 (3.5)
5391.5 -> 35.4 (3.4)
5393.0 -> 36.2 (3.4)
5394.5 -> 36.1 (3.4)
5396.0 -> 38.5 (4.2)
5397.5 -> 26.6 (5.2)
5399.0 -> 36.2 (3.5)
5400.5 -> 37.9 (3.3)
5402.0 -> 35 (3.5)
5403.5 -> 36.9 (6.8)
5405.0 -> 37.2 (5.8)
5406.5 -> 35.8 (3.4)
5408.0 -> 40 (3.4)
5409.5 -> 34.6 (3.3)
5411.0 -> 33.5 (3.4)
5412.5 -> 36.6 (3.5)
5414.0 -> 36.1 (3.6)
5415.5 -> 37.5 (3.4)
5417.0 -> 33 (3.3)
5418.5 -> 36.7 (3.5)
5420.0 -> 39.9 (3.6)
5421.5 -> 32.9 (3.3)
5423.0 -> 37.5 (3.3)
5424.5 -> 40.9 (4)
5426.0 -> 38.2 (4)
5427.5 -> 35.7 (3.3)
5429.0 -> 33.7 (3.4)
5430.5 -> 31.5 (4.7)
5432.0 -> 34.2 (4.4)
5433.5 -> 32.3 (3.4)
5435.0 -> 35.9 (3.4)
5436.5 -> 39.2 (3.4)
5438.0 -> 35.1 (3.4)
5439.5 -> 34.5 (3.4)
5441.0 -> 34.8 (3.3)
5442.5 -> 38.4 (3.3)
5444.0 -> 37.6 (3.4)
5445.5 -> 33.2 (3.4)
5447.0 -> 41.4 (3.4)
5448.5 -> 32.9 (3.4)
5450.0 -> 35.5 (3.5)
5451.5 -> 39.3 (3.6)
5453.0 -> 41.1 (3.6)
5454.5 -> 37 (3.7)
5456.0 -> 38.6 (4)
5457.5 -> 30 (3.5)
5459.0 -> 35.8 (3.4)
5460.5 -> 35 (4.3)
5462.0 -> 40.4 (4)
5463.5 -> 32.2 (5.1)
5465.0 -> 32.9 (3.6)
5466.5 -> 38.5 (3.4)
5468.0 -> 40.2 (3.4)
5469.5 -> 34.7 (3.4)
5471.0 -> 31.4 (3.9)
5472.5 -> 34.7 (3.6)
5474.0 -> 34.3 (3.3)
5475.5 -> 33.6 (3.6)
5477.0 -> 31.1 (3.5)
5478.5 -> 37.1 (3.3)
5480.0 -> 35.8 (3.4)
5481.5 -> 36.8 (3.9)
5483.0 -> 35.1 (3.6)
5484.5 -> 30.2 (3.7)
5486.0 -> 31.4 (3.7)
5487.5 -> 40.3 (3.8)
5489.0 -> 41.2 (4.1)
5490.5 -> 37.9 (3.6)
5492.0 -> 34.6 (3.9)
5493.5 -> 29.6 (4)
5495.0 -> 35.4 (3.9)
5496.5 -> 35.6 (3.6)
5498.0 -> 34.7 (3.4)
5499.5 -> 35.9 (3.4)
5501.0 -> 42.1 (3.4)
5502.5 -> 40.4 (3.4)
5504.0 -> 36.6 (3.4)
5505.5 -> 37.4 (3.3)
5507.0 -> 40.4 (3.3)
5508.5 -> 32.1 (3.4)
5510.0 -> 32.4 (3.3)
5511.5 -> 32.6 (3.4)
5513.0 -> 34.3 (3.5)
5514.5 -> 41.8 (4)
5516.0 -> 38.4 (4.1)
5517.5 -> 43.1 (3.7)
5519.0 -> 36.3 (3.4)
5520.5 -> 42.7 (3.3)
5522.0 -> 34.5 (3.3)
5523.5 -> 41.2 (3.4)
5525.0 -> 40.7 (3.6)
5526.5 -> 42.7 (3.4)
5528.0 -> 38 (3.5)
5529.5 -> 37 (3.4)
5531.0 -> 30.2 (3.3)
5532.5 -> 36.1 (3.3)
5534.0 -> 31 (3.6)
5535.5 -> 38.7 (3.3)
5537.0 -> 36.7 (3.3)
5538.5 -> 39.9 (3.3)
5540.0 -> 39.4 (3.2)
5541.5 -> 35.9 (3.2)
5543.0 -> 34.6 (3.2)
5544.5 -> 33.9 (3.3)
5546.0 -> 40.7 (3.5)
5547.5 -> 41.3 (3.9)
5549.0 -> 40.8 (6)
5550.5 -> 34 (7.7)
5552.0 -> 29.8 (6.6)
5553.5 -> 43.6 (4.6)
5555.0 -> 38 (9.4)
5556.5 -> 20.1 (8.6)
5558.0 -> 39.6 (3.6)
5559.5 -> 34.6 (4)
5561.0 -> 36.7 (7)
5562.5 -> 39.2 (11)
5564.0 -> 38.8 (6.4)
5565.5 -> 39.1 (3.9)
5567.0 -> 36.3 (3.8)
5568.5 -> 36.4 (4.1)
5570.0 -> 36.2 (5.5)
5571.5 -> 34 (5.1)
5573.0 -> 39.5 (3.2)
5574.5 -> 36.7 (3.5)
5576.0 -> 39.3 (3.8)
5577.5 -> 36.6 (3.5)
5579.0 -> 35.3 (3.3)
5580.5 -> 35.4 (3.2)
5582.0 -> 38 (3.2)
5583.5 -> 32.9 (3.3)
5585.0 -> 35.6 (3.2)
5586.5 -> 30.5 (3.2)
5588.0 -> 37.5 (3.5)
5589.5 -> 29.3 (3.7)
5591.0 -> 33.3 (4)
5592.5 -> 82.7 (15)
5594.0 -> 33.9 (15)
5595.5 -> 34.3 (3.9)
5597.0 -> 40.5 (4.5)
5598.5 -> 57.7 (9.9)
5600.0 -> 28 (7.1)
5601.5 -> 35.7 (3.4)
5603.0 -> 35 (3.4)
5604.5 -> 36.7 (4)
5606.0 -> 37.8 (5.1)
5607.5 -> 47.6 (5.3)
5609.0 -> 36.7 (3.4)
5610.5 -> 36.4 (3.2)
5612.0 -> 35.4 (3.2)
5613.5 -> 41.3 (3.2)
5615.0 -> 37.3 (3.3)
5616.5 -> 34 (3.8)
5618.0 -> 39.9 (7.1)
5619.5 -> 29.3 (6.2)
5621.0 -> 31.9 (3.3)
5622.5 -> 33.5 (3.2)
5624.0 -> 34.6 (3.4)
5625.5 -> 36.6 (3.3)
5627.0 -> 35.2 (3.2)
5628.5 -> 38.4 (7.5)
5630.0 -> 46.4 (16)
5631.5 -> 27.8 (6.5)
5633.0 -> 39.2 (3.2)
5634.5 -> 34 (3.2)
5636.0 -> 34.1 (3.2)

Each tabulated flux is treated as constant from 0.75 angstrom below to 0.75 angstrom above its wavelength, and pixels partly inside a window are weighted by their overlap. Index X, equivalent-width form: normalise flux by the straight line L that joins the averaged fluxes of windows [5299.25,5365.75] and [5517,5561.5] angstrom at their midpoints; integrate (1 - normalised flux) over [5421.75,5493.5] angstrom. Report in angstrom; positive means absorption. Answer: 1.8 angstrom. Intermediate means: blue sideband 36.1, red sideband 37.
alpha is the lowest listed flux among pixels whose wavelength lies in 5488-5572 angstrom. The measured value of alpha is 20.1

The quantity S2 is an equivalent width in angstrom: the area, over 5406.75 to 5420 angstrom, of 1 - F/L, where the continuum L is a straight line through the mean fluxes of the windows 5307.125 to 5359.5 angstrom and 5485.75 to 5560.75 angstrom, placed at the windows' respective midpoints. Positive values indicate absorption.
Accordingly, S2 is 0.1 angstrom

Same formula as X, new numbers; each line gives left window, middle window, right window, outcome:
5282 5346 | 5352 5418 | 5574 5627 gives 1.0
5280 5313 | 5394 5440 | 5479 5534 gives 1.4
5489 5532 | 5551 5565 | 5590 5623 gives 0.9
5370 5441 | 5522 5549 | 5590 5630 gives 0.1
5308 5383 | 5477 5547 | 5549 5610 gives 0.7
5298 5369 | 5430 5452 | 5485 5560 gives 0.5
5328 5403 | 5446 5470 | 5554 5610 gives 0.1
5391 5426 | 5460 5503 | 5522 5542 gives 1.5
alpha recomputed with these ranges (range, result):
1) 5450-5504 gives 29.6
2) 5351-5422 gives 25.2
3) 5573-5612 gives 28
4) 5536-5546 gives 33.9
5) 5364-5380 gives 30.4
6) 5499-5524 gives 32.1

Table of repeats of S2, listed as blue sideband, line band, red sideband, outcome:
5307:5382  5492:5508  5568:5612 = 0.3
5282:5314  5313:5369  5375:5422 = 1.6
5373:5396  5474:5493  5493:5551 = 0.9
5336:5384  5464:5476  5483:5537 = 0.5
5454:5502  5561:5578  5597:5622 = -0.2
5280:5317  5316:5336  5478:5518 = 1.4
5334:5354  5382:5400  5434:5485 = 0.3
